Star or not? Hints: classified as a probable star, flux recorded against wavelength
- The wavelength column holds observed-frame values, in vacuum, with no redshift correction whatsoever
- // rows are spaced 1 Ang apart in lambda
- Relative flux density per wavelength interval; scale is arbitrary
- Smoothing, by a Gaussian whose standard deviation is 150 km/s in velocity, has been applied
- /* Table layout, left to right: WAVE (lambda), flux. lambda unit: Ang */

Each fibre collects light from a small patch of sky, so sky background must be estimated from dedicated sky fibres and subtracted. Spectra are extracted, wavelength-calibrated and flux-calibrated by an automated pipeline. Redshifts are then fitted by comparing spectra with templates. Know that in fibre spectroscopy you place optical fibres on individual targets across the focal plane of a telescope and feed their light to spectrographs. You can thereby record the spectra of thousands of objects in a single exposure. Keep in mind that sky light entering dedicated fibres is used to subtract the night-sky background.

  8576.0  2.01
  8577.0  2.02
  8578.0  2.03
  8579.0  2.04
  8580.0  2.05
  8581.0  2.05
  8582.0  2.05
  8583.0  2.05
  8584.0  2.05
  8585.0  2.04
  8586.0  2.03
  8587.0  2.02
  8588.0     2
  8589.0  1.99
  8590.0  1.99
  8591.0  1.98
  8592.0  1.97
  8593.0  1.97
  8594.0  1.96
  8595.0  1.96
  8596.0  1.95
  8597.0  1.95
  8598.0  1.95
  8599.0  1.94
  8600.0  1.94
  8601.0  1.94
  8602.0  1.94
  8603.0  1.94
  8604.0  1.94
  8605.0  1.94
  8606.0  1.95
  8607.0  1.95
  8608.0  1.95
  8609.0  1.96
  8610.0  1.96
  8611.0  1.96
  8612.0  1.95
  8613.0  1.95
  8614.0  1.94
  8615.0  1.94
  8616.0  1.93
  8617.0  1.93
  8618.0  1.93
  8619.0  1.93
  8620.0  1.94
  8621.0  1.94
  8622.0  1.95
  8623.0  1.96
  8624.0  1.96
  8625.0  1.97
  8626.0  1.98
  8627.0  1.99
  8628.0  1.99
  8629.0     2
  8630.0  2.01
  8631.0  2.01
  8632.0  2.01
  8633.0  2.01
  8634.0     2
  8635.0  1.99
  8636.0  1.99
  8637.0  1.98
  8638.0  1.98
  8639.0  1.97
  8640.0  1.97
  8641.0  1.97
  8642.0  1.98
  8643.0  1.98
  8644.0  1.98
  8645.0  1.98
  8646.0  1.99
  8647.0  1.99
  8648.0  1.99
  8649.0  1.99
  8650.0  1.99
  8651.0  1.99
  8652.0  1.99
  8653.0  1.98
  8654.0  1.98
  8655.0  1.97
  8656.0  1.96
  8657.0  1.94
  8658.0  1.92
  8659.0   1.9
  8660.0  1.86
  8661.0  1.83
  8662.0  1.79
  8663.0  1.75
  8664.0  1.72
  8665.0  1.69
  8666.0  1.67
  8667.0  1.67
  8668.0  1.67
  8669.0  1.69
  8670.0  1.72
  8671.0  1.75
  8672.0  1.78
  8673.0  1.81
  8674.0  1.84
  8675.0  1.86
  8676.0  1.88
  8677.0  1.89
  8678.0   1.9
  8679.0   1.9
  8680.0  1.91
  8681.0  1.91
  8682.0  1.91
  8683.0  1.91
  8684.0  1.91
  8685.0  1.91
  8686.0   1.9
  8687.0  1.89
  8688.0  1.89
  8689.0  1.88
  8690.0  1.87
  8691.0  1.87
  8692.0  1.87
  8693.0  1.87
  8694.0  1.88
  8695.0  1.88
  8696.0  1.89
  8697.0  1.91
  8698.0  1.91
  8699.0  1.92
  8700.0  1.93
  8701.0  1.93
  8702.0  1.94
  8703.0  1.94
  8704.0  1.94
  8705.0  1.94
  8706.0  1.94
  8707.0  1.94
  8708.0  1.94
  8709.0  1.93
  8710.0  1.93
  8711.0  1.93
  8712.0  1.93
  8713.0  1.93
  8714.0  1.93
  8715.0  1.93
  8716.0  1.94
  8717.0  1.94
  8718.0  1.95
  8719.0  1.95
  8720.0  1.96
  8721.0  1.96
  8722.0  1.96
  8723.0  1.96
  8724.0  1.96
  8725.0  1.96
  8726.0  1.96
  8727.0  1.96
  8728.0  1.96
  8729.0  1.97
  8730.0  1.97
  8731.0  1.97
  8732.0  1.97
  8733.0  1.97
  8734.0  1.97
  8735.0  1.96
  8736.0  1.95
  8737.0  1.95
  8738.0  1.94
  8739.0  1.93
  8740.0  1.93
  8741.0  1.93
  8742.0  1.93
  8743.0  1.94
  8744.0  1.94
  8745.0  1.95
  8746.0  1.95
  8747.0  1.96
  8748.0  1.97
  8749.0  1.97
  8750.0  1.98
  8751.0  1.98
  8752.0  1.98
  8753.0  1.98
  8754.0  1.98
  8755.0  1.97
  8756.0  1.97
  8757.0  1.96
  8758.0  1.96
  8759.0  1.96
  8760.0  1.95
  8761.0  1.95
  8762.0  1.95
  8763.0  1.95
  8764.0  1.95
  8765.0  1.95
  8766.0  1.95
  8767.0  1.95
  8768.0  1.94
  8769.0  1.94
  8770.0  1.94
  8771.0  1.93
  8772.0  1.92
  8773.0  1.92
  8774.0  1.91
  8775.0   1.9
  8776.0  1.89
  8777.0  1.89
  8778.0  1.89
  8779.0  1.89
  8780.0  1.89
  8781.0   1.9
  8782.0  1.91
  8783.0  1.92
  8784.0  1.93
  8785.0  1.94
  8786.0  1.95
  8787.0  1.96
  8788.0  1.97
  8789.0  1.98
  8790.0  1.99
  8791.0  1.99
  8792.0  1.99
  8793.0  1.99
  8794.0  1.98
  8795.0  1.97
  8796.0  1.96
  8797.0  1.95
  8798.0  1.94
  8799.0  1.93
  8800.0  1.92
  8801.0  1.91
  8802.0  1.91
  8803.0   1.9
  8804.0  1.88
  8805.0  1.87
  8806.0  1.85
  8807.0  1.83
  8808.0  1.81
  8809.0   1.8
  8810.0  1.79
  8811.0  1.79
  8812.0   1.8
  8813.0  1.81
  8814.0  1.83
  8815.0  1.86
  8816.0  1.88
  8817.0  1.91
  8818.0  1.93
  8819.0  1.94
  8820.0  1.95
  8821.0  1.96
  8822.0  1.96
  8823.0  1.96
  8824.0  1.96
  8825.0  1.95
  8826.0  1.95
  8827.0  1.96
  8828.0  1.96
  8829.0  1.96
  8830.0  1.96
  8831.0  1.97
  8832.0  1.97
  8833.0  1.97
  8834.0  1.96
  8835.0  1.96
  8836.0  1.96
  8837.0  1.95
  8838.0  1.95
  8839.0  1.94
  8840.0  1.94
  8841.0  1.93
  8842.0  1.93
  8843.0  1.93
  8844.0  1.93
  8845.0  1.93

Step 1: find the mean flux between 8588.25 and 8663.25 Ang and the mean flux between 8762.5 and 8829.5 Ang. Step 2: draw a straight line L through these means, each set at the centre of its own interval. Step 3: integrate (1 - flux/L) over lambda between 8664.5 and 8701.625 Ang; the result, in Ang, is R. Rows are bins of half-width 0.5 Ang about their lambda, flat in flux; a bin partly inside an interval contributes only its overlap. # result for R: 1.8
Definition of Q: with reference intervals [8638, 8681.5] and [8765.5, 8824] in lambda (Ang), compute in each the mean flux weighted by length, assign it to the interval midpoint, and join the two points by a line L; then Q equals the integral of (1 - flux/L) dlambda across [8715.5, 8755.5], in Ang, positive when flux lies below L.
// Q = -1.2 Ang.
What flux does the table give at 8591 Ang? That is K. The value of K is 1.98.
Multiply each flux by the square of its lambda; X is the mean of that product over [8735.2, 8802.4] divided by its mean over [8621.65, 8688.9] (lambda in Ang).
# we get 1.05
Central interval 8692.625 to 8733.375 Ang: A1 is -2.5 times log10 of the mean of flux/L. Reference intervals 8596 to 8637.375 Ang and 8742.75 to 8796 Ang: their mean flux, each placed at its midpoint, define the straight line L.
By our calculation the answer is 0.01 mag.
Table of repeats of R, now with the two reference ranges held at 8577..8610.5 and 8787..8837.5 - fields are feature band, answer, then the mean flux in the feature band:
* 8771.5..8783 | 0.2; 1.9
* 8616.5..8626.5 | 0.1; 1.95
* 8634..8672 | 1.4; 1.9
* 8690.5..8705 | 0.4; 1.91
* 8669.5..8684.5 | 0.8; 1.86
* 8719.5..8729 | -0.1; 1.96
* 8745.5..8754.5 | -0.1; 1.97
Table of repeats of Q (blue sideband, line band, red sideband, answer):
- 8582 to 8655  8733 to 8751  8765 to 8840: -0.1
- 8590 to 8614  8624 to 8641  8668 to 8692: -0.7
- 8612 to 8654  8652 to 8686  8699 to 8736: 2.0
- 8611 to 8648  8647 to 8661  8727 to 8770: 0.1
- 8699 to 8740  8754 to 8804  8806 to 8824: -1.0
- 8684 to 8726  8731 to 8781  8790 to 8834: -0.6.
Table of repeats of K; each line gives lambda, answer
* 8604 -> 1.94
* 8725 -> 1.96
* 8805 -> 1.87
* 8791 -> 1.99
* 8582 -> 2.05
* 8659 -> 1.9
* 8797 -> 1.95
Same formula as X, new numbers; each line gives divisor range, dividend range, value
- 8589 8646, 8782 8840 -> 1.02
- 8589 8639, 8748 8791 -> 1.03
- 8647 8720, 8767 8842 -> 1.05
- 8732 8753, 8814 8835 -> 1.01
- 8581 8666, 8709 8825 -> 1.02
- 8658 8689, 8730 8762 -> 1.09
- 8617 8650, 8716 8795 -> 1.01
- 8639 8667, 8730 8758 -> 1.05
